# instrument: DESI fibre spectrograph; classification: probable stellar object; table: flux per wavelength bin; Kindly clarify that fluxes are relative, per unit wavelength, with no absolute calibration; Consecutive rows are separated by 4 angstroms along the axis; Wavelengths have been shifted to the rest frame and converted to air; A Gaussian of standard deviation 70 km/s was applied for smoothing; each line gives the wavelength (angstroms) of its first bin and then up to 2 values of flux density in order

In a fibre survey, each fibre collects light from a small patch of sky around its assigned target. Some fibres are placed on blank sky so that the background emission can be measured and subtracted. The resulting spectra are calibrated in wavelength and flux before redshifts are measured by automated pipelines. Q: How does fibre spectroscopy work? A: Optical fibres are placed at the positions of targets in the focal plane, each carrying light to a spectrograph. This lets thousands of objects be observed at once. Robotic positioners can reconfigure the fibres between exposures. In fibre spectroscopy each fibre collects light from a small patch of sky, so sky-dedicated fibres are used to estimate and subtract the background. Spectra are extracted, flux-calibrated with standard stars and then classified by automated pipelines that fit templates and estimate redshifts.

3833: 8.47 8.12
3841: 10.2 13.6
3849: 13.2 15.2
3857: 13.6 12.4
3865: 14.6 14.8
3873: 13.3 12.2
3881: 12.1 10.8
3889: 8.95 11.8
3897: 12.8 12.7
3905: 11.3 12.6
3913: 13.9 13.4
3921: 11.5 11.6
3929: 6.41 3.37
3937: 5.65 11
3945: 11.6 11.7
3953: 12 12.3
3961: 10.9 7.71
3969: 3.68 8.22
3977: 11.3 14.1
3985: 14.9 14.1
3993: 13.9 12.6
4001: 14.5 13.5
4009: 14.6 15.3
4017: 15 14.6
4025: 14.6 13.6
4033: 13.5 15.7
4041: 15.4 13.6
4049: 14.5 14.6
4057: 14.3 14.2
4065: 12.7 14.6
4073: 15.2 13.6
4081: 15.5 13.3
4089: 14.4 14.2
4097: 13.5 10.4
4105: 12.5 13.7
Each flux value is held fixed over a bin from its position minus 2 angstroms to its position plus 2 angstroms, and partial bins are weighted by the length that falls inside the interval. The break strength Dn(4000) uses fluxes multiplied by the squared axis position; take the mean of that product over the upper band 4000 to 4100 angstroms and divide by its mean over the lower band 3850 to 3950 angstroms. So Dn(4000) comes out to 1.33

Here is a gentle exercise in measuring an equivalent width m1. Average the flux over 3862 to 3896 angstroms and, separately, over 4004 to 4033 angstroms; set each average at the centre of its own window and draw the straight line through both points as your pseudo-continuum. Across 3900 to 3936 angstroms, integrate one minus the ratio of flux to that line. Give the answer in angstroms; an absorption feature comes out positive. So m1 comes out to 6.49 angstroms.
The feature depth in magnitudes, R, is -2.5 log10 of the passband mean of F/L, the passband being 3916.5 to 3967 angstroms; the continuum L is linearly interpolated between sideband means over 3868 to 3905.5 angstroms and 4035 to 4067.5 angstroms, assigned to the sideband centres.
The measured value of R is 0.29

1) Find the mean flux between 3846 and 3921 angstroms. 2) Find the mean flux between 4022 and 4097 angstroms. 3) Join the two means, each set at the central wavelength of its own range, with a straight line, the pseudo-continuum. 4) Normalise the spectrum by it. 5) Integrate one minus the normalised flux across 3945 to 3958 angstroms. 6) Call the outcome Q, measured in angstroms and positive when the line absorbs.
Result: 1.4 angstroms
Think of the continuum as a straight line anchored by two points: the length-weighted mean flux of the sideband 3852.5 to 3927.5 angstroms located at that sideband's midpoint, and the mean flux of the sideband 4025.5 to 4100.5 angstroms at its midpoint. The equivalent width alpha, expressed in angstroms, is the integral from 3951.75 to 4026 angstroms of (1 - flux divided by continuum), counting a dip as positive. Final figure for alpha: 5.50 angstroms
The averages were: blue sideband 12.5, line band 12.5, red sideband 14.2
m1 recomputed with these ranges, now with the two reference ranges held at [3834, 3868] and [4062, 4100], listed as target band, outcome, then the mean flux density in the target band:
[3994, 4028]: -1.8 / 14.3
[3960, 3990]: 6.4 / 10.5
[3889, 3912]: 1.5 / 12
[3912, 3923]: 0.1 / 12.8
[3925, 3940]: 7.7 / 6.39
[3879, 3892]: 2.1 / 10.7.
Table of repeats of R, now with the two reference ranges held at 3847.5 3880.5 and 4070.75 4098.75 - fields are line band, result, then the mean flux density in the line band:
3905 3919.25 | 0.06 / 13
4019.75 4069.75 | -0.01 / 14.3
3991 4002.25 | 0.03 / 13.6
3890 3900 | 0.14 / 12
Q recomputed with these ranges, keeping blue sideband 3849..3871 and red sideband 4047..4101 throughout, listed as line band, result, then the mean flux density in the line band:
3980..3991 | -0.27 angstroms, 14.4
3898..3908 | 1.35 angstroms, 12.1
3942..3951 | 1.58 angstroms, 11.6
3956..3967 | 3.07 angstroms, 10.1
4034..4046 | -0.71 angstroms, 14.9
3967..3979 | 5.39 angstroms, 7.73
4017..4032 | -0.28 angstroms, 14.3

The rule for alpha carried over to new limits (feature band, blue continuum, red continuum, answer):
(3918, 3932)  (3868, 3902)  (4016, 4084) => 3.3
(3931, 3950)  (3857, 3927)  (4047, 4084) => 6.6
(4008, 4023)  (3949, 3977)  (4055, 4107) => -4.7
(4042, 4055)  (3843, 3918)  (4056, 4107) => -0.7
